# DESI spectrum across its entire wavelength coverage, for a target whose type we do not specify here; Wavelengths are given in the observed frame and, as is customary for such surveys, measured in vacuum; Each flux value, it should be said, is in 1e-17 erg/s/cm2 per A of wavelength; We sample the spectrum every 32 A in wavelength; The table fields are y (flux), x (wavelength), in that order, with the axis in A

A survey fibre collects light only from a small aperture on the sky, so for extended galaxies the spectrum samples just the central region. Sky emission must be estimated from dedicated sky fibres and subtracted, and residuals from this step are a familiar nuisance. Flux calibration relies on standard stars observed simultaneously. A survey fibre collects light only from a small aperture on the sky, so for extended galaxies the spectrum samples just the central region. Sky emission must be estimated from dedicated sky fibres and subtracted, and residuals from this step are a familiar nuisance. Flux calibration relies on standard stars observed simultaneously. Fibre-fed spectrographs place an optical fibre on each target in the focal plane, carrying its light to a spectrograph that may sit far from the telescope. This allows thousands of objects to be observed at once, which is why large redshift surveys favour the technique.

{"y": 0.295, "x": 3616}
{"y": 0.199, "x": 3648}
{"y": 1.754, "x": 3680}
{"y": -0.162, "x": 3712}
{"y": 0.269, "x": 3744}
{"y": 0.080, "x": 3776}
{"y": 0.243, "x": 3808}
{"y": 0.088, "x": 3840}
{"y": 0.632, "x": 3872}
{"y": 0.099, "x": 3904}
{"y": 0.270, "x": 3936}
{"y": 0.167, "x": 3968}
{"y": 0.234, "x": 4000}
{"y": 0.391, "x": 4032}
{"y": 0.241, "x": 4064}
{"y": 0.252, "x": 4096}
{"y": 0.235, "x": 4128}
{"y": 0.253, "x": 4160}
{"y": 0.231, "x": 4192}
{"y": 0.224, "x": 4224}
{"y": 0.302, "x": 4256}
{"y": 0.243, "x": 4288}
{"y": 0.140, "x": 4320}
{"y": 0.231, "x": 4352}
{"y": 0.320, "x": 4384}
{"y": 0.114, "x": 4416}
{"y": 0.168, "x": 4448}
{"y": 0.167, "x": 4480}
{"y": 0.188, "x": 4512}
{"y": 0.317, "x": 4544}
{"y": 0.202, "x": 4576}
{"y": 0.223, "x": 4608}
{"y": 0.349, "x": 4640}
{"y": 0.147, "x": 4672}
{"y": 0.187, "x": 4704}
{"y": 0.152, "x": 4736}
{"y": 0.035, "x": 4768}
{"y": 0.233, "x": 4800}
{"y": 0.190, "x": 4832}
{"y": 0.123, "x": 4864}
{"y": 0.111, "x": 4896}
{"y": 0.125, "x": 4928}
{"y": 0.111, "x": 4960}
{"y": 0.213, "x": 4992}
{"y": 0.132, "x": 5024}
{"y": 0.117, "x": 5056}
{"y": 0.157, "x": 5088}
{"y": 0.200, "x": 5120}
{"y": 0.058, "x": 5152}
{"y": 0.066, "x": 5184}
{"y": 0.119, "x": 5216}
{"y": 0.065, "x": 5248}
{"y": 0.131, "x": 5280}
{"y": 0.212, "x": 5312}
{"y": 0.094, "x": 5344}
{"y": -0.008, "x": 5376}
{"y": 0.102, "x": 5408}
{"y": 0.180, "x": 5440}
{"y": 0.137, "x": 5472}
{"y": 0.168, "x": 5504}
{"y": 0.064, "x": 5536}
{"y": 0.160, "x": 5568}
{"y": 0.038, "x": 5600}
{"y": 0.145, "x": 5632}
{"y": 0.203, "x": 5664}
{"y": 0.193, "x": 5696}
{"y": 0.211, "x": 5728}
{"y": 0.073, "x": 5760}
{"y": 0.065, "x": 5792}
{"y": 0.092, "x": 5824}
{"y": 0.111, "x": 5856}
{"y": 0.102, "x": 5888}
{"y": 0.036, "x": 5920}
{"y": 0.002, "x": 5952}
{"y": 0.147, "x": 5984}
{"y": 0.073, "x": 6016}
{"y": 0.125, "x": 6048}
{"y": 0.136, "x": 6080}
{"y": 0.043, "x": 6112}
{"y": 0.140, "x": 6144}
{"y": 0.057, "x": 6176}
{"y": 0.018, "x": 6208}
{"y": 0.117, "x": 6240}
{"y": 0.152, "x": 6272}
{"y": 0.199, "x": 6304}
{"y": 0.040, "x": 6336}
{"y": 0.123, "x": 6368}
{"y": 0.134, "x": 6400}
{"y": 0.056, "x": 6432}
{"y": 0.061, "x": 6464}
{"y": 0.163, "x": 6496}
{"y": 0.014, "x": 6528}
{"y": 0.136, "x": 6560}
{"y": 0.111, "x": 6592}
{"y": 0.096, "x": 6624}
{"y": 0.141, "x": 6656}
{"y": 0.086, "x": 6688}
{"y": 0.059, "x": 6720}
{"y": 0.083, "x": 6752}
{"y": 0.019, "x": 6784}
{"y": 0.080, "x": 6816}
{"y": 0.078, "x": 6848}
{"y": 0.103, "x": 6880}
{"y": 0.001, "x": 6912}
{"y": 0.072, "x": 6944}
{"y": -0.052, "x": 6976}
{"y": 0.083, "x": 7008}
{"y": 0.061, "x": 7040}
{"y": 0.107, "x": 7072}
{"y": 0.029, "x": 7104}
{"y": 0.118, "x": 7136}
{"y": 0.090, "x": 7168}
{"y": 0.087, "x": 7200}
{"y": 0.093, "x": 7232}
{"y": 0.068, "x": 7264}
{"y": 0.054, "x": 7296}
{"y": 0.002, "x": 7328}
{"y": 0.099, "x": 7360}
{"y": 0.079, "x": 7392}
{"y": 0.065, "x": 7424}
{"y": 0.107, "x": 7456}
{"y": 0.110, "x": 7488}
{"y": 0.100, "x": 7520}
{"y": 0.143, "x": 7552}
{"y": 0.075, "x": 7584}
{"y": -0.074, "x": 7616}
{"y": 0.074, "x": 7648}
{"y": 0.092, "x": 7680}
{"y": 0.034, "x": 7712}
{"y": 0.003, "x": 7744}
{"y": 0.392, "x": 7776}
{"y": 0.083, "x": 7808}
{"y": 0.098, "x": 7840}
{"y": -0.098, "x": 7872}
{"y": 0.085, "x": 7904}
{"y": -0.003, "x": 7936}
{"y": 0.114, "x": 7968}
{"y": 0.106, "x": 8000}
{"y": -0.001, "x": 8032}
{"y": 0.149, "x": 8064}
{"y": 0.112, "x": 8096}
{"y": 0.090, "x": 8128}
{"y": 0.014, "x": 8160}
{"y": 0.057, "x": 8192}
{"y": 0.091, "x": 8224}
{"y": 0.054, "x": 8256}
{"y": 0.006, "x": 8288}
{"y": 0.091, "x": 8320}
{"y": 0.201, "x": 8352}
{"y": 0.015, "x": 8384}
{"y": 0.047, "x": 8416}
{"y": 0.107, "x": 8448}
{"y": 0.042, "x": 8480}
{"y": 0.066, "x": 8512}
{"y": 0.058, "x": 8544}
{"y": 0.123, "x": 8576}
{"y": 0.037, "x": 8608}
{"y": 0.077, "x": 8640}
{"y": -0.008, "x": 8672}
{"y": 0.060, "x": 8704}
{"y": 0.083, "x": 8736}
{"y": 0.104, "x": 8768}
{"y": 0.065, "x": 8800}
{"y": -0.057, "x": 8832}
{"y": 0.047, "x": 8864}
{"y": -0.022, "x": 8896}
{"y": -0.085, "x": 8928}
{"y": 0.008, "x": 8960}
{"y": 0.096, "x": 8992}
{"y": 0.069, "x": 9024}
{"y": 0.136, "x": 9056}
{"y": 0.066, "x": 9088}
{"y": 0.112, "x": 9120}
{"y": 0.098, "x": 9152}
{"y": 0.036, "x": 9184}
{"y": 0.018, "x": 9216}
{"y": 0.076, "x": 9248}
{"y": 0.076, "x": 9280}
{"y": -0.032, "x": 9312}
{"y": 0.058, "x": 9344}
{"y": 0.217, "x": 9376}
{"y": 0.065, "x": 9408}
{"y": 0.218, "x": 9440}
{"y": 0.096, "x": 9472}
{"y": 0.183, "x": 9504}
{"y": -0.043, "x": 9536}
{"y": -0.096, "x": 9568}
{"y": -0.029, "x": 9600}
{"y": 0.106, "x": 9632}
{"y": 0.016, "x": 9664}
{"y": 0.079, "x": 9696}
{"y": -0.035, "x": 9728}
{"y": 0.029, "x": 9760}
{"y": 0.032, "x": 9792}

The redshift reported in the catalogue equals 1.09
